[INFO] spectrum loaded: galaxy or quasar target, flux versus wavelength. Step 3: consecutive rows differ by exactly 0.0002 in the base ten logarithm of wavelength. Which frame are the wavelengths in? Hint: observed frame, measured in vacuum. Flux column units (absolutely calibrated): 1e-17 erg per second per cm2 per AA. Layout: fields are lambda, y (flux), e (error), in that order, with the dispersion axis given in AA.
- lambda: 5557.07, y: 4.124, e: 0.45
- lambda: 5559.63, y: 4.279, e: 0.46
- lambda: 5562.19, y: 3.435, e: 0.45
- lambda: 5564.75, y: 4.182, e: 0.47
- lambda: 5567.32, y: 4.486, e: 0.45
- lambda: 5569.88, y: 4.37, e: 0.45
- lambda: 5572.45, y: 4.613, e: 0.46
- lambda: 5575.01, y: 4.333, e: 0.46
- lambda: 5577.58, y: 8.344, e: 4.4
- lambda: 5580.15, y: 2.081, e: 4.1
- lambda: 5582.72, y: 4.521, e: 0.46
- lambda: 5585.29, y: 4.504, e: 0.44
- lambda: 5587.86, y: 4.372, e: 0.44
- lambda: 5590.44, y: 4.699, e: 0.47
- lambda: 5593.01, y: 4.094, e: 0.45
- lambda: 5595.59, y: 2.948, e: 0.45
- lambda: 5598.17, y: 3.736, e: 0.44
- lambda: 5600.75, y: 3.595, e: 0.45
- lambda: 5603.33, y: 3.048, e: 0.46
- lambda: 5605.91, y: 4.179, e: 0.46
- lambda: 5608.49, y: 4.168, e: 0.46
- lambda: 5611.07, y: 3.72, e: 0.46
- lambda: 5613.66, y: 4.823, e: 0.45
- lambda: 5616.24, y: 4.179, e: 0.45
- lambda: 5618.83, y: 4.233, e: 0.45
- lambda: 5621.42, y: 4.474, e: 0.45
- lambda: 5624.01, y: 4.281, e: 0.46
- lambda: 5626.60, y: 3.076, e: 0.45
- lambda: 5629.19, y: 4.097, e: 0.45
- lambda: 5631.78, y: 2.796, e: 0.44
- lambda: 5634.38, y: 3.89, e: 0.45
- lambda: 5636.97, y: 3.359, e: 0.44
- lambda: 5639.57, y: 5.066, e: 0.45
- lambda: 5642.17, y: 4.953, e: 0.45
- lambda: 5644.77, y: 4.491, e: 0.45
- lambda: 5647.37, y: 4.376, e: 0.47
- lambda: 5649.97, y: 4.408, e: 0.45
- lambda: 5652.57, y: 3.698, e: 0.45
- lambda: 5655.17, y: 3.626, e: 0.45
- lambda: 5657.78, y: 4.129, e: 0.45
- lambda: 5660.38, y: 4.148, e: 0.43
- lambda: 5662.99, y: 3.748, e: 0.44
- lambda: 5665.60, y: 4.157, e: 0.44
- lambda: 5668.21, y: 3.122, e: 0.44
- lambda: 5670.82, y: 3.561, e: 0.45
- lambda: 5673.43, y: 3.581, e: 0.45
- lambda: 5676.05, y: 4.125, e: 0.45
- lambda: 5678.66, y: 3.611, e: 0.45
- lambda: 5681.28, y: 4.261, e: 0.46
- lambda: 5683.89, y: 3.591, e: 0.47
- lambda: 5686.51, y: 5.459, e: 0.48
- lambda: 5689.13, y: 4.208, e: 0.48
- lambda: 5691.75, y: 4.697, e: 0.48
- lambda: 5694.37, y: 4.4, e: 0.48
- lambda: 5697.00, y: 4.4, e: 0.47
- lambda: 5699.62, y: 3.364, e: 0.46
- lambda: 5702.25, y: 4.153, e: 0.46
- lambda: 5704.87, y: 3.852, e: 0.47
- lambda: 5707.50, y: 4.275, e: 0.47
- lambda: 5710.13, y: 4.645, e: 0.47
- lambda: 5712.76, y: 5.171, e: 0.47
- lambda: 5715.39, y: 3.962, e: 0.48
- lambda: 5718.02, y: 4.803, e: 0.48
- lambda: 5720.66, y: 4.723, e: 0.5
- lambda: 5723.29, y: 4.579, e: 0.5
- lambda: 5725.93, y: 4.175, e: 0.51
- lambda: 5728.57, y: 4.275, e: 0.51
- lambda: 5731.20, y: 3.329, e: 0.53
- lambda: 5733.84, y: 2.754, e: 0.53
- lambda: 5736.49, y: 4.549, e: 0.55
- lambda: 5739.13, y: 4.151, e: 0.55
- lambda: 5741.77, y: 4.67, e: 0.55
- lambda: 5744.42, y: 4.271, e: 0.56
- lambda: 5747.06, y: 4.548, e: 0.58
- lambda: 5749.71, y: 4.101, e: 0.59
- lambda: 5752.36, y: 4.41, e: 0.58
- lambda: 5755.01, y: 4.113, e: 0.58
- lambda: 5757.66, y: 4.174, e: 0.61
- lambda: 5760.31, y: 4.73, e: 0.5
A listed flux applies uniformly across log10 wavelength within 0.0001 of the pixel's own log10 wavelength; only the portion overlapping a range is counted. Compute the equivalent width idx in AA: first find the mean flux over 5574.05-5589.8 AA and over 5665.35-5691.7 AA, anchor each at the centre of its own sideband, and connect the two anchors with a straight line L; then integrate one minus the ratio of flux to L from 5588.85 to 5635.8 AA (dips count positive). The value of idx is 6.1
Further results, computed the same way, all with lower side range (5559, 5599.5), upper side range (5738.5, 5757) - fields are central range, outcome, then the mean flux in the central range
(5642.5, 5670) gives 1.9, 4.02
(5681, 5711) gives 0.3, 4.27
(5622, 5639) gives 2.5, 3.68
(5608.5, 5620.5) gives 0.2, 4.24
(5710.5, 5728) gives -1.0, 4.56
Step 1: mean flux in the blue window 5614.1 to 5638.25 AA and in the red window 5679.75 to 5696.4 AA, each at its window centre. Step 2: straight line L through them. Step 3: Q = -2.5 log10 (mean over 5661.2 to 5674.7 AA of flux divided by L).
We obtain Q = 0.16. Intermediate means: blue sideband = 3.86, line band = 3.65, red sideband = 4.42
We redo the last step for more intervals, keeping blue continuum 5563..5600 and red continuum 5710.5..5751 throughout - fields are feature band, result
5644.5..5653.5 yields 0.02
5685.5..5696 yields -0.09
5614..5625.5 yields 0.00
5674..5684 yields 0.10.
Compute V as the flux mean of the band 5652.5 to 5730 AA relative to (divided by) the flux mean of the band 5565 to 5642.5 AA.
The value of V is 1.00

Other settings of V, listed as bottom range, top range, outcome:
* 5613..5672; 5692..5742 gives 1.05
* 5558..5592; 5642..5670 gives 0.90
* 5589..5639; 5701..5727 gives 1.14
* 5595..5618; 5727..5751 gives 1.06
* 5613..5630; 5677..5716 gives 1.03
